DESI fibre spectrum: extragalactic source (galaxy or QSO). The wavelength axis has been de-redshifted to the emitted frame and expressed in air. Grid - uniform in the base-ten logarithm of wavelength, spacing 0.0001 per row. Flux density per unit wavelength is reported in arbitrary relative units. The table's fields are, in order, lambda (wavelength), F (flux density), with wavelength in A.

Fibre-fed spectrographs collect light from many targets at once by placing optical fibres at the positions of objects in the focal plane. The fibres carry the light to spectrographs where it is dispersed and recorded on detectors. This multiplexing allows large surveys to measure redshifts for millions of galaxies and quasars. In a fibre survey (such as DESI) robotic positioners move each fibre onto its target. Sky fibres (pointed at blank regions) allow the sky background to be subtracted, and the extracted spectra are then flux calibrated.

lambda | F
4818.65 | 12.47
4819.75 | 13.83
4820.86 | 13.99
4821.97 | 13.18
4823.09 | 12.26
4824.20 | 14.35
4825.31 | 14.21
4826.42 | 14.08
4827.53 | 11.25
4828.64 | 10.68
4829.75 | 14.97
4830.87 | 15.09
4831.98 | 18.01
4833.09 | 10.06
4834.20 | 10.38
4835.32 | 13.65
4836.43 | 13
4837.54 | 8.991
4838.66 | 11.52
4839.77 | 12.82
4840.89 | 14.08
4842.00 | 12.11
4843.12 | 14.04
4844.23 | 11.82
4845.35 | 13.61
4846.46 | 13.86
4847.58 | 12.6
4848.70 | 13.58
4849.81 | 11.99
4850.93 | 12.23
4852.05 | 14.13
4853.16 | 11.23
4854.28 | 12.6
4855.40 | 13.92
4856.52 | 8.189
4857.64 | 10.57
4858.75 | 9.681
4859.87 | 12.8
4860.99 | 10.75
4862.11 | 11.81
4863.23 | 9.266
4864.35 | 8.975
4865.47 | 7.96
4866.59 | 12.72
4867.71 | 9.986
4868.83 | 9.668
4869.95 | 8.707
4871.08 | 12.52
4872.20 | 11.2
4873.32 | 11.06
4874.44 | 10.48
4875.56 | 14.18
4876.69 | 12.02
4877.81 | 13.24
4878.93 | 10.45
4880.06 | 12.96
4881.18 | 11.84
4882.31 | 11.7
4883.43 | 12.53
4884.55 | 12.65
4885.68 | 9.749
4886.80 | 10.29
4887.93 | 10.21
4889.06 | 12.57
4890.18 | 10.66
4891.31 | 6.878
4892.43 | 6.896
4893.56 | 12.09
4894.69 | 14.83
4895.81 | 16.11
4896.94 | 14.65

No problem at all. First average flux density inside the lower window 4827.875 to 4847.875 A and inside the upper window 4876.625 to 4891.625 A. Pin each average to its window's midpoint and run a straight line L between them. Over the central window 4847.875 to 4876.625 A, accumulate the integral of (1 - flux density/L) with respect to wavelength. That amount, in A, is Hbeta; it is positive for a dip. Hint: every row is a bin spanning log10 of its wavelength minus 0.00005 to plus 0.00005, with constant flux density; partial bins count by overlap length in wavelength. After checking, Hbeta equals 1.9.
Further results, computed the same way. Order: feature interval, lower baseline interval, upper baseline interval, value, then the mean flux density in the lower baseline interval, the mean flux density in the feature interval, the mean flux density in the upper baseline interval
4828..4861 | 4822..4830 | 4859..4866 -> -2.40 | 13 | 12.5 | 10.2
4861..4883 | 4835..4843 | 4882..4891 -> 0.81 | 12.4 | 11.1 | 11.2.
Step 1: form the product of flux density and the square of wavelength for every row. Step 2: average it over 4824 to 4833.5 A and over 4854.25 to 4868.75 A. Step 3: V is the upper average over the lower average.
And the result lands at 0.8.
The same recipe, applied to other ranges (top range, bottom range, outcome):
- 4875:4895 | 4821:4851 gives 0.90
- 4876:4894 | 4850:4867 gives 1.00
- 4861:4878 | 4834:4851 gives 0.87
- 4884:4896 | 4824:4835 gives 0.85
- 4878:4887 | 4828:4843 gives 0.93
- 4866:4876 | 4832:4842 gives 0.93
